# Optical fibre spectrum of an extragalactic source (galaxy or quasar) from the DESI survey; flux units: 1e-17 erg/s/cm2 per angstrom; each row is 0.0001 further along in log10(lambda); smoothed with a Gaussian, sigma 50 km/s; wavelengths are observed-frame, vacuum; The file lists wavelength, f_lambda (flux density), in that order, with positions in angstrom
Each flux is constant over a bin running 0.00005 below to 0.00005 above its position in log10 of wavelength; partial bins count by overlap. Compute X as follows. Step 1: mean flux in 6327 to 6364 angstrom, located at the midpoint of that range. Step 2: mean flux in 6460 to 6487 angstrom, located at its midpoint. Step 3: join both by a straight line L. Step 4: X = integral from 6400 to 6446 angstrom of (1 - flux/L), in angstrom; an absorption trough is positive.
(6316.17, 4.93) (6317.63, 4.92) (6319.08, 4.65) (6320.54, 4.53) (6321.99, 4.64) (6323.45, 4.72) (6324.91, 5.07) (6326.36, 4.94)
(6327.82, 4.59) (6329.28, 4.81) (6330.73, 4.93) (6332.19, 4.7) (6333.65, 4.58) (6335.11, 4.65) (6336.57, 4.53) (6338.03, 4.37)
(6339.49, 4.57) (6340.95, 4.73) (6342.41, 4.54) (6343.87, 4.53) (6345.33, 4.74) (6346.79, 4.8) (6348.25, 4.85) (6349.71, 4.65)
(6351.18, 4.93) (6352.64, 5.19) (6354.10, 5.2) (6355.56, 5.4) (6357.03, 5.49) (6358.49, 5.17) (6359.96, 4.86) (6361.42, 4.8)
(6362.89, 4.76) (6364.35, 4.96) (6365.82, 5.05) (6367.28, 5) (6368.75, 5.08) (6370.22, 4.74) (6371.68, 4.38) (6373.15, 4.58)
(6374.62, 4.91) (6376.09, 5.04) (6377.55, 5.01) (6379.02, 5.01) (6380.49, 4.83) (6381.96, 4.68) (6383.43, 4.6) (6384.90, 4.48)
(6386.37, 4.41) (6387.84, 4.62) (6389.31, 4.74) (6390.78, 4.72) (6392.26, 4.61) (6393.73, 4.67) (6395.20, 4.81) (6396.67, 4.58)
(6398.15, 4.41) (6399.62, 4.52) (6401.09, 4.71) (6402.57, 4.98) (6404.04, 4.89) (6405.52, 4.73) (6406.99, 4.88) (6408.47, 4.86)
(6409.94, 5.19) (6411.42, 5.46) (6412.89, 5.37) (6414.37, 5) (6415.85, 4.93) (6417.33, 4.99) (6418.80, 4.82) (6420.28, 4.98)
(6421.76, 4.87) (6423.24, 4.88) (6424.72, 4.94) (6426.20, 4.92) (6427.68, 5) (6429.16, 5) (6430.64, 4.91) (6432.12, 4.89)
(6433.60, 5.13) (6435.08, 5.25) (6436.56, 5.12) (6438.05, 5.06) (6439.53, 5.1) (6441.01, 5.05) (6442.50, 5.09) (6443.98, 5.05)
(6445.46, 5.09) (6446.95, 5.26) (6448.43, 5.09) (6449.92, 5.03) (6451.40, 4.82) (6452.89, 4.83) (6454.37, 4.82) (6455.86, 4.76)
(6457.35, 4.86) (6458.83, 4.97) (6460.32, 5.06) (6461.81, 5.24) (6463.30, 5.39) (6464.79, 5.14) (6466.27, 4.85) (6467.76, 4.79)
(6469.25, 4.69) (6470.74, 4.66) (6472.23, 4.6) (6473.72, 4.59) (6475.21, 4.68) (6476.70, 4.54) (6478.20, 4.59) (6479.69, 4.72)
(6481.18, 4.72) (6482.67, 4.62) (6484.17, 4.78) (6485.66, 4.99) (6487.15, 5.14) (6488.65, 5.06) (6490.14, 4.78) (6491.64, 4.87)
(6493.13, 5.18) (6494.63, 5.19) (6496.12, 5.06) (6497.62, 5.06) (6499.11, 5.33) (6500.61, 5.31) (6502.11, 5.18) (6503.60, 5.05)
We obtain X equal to -1.8 angstrom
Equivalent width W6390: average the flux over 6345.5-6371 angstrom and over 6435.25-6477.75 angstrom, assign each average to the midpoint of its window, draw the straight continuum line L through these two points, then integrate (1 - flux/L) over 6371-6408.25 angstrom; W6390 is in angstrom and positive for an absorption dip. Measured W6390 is 1.9 angstrom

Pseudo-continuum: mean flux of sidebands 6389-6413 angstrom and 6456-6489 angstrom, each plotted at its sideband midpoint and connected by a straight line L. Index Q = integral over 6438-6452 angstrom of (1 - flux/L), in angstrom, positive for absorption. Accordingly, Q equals -0.67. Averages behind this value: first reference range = 4.82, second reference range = 4.84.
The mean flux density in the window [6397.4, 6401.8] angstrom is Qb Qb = 4.55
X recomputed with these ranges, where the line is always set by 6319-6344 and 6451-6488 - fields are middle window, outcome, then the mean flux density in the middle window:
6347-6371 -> -1.5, 5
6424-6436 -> -0.5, 5.01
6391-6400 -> 0.3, 4.61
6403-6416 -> -0.7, 5.04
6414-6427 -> -0.4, 4.92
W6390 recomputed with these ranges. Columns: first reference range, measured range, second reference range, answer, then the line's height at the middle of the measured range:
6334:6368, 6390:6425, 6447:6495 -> 0.0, 4.87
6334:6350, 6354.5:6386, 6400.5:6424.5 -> -0.8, 4.77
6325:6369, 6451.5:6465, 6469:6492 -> -0.6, 4.77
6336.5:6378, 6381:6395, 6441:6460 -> 0.8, 4.9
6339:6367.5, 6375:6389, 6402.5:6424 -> 0.6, 4.95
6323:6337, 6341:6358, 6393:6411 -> -0.6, 4.76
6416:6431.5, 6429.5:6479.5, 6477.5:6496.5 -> -0.2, 4.92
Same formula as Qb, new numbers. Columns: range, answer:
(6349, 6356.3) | 5.07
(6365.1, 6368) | 5.04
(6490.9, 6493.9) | 5.03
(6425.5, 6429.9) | 4.97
